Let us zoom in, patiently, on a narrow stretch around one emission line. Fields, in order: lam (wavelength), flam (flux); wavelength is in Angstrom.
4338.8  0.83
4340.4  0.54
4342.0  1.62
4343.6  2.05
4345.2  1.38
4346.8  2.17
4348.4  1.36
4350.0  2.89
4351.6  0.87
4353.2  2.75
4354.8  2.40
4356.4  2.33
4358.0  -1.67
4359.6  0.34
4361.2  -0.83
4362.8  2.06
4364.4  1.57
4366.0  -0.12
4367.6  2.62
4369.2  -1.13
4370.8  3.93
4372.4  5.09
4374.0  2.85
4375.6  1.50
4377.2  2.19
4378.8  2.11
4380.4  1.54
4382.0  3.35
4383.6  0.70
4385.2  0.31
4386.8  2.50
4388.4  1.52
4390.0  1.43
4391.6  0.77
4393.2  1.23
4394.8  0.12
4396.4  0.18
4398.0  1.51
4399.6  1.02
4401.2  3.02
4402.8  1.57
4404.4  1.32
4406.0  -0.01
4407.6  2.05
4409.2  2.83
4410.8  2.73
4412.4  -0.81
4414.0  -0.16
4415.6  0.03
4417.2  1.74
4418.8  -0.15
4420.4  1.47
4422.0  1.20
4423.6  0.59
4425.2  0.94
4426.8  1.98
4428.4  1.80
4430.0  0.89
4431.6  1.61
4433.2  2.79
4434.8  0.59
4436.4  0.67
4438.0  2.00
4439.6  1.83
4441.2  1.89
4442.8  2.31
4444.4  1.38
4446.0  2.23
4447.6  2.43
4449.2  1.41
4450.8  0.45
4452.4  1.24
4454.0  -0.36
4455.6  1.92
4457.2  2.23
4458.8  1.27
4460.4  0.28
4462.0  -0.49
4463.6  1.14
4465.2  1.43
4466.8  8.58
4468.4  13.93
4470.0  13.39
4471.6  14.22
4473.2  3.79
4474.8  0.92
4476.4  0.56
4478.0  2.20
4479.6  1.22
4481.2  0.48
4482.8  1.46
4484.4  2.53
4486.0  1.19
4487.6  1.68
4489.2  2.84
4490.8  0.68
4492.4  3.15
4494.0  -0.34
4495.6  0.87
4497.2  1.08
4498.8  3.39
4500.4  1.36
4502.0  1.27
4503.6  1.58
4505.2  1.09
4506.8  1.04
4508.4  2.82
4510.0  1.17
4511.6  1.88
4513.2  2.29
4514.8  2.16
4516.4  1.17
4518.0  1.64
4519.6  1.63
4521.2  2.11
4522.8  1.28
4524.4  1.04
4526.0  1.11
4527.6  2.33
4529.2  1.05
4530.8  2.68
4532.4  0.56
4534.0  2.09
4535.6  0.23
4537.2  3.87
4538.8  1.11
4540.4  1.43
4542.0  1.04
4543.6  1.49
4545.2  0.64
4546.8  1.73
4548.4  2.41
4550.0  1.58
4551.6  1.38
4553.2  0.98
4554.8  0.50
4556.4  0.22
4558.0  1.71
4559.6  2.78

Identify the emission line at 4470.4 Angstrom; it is [O II]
